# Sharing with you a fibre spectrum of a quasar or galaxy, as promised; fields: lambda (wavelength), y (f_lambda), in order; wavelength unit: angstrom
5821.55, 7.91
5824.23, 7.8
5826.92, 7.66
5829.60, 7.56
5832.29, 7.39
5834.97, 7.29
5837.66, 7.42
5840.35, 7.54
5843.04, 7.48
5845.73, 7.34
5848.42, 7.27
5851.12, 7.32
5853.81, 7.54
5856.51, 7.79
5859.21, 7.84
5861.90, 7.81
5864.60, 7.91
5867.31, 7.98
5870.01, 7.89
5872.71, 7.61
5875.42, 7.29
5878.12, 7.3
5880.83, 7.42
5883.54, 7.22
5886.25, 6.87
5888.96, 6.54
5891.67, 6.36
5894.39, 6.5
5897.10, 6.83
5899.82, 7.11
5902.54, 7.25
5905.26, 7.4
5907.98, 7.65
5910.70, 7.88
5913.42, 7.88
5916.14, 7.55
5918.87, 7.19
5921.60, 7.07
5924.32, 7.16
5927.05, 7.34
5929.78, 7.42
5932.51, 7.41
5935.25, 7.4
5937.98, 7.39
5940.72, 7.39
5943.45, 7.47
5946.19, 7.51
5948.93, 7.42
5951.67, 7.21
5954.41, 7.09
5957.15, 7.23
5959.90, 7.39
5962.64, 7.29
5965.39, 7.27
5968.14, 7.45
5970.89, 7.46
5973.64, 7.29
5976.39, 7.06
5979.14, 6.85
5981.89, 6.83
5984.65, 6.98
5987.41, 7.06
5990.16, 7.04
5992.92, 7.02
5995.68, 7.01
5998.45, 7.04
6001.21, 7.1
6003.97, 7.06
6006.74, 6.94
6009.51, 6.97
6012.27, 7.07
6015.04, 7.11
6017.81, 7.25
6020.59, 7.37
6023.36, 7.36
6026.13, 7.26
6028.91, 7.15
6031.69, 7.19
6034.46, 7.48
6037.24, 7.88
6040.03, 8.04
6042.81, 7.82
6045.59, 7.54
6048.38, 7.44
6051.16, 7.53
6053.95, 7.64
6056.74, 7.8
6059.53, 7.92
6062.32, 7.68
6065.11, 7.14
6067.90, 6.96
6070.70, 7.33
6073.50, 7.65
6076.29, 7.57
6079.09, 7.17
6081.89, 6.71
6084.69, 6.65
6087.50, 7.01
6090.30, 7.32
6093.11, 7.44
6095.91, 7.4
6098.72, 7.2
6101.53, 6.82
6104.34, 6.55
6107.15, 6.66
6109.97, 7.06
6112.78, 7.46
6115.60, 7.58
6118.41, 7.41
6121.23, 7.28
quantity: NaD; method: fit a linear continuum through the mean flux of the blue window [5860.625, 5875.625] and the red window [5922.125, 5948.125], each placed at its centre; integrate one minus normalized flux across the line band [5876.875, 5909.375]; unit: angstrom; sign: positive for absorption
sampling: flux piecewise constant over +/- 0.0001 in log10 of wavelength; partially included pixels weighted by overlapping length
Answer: 2.5 angstrom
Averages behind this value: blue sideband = 7.78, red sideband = 7.38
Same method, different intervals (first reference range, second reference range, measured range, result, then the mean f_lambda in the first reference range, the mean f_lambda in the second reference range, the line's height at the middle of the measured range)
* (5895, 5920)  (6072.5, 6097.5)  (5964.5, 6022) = 1.6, 7.39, 7.21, 7.3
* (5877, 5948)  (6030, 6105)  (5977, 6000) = 1.0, 7.25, 7.37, 7.31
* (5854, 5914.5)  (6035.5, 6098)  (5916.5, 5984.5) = 1.2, 7.38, 7.43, 7.4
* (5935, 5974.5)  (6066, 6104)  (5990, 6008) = 0.6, 7.35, 7.15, 7.28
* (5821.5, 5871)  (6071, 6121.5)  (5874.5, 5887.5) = 0.6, 7.61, 7.16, 7.55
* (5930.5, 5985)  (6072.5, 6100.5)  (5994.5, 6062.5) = -1.4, 7.28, 7.2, 7.24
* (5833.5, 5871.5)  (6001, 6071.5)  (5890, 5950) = 1.8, 7.6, 7.39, 7.53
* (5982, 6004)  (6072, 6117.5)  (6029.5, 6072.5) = -2.8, 7.03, 7.14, 7.09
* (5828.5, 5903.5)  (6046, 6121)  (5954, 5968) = 0.1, 7.34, 7.28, 7.31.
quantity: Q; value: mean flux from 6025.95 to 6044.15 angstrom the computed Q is 7.56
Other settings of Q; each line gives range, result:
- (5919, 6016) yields 7.19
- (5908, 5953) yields 7.43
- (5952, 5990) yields 7.17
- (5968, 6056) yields 7.26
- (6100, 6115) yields 6.95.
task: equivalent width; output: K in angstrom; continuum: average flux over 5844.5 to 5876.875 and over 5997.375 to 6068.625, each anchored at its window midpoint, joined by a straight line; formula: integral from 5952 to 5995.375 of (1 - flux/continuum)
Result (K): 1.8 angstrom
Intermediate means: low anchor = 7.63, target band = 7.15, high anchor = 7.38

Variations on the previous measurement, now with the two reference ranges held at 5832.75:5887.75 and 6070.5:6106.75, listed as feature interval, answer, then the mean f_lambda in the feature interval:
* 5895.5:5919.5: 0.03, 7.41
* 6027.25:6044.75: -0.92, 7.59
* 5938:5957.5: 0.04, 7.34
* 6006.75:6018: 0.29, 7.07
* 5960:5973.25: -0.07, 7.36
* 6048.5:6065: -1.09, 7.65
